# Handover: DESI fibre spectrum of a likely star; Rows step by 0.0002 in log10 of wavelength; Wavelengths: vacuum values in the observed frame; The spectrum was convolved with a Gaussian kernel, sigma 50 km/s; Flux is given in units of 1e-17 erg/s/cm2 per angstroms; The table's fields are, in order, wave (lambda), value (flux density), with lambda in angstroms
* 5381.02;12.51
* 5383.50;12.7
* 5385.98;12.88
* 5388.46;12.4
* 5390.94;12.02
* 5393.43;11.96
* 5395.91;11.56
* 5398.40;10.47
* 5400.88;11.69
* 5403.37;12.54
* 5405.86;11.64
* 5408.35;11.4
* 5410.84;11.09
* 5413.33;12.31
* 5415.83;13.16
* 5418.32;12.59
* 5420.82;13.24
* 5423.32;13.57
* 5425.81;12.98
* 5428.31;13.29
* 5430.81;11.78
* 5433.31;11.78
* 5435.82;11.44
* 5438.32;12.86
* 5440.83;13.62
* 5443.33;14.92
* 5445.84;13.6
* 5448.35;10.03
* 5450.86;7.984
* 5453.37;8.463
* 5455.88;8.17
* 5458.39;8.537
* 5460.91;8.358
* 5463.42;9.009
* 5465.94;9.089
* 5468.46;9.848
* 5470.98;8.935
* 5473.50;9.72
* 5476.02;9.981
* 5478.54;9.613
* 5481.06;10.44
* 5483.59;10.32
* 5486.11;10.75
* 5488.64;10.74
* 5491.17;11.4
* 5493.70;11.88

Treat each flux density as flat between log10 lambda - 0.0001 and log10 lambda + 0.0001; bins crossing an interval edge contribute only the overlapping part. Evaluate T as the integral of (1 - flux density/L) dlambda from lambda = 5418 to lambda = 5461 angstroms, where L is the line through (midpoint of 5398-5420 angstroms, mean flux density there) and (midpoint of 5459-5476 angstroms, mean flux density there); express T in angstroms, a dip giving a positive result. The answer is -4.1 angstroms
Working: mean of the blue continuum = 12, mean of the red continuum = 9.19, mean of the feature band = 11.6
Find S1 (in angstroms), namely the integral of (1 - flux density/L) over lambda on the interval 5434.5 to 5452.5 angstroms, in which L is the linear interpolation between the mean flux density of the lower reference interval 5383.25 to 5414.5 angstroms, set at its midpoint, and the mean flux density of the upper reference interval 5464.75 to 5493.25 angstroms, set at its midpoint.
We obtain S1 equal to -1.8 angstroms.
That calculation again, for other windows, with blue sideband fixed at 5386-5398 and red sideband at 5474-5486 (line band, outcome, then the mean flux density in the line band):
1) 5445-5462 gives 2.4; 9.21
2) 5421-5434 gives -1.8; 12.8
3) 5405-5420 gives -0.7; 12.1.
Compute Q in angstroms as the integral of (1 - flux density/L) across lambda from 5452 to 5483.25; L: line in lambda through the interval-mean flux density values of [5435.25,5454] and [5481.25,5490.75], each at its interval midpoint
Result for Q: 5.33 angstroms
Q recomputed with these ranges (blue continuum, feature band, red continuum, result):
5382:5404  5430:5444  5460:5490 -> -2.4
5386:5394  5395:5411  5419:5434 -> 1.2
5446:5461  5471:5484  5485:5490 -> 0.4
